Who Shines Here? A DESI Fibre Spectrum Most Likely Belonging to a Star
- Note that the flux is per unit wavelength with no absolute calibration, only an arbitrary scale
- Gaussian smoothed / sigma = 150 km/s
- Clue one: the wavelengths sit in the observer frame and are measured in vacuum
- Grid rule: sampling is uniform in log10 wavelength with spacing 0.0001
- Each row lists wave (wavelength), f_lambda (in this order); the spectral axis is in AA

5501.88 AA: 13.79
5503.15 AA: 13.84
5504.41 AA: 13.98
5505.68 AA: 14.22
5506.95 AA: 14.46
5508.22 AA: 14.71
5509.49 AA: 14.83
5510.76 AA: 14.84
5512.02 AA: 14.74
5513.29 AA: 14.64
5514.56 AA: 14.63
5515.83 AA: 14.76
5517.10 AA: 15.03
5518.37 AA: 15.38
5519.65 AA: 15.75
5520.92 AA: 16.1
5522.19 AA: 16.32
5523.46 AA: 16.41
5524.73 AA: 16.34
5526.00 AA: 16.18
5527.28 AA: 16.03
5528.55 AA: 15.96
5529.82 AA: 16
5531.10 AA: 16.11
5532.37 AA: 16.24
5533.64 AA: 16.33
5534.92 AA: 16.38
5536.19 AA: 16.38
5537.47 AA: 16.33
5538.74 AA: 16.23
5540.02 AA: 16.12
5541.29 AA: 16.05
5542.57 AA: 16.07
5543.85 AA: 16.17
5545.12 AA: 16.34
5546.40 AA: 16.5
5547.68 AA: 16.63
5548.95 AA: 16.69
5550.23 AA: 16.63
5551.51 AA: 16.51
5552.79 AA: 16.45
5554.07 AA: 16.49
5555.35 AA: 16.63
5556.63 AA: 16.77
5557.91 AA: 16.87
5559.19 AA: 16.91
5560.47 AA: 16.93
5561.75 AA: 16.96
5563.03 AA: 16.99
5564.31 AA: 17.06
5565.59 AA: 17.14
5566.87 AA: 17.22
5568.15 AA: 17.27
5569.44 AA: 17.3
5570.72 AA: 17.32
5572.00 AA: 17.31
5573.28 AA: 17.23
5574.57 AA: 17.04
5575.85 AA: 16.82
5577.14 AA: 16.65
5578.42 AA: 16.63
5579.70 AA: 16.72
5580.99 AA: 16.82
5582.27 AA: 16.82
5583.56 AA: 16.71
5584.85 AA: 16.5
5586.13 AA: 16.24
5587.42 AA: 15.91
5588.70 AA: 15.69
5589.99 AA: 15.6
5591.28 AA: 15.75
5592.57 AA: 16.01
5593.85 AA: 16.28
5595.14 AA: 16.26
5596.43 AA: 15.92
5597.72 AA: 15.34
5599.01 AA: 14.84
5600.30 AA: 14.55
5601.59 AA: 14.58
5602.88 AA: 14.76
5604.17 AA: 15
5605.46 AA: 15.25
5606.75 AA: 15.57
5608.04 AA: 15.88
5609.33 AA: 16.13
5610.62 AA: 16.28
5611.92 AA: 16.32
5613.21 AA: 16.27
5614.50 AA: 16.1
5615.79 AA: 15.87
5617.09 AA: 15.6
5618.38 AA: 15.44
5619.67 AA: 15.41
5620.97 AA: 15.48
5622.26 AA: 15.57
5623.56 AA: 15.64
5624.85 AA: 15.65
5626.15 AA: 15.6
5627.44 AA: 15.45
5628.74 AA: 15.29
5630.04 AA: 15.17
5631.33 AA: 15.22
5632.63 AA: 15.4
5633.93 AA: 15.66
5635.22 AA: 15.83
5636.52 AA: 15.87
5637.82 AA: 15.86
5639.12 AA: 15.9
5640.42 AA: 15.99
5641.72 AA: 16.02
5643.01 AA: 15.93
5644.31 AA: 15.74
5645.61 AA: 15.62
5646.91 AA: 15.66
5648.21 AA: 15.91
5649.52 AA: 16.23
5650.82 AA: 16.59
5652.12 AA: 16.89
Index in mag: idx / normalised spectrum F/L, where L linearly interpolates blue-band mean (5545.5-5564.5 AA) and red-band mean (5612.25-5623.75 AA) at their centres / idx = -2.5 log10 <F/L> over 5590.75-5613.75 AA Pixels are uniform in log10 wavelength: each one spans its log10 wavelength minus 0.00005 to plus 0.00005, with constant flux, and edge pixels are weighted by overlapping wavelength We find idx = 0.03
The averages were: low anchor 16.7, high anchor 15.7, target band 15.6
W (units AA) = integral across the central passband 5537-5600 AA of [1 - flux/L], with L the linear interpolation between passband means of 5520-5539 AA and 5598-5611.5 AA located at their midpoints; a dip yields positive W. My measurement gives -3.08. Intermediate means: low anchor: 16.2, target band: 16.5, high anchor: 15.3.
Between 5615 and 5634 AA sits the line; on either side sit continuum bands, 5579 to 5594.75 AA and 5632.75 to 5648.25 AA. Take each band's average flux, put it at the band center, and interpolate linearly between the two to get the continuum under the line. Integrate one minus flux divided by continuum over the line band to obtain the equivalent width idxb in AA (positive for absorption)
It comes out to 0.5 AA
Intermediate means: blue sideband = 16.3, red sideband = 15.8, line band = 15.5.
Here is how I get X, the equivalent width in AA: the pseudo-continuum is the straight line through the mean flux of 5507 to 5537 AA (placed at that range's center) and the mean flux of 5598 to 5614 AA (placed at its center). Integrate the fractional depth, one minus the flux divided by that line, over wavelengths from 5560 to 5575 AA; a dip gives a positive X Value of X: -1.6 AA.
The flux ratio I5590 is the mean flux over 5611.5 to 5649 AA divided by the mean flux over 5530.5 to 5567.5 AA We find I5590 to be 0.95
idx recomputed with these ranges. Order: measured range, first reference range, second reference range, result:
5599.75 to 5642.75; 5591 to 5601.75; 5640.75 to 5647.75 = 0.01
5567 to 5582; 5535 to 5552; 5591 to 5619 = -0.07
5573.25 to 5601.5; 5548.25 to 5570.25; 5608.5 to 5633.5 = 0.01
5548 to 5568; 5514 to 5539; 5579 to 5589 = -0.04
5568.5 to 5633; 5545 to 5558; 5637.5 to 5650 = 0.02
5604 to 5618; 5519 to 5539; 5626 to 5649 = 0.00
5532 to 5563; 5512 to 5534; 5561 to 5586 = -0.01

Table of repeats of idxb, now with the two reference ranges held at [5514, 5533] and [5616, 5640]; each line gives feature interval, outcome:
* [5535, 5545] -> -0.28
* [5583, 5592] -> -0.22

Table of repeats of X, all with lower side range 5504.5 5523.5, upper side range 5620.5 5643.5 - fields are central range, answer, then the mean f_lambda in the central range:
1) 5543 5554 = -0.9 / 16.5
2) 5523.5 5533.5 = -0.7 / 16.2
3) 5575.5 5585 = -0.8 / 16.7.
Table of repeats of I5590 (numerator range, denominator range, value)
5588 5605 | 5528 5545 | 0.95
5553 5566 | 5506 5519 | 1.14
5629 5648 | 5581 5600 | 0.98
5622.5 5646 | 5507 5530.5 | 1.01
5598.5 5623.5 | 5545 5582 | 0.92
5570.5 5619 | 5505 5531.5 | 1.04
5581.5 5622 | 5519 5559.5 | 0.96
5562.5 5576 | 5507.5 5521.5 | 1.14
